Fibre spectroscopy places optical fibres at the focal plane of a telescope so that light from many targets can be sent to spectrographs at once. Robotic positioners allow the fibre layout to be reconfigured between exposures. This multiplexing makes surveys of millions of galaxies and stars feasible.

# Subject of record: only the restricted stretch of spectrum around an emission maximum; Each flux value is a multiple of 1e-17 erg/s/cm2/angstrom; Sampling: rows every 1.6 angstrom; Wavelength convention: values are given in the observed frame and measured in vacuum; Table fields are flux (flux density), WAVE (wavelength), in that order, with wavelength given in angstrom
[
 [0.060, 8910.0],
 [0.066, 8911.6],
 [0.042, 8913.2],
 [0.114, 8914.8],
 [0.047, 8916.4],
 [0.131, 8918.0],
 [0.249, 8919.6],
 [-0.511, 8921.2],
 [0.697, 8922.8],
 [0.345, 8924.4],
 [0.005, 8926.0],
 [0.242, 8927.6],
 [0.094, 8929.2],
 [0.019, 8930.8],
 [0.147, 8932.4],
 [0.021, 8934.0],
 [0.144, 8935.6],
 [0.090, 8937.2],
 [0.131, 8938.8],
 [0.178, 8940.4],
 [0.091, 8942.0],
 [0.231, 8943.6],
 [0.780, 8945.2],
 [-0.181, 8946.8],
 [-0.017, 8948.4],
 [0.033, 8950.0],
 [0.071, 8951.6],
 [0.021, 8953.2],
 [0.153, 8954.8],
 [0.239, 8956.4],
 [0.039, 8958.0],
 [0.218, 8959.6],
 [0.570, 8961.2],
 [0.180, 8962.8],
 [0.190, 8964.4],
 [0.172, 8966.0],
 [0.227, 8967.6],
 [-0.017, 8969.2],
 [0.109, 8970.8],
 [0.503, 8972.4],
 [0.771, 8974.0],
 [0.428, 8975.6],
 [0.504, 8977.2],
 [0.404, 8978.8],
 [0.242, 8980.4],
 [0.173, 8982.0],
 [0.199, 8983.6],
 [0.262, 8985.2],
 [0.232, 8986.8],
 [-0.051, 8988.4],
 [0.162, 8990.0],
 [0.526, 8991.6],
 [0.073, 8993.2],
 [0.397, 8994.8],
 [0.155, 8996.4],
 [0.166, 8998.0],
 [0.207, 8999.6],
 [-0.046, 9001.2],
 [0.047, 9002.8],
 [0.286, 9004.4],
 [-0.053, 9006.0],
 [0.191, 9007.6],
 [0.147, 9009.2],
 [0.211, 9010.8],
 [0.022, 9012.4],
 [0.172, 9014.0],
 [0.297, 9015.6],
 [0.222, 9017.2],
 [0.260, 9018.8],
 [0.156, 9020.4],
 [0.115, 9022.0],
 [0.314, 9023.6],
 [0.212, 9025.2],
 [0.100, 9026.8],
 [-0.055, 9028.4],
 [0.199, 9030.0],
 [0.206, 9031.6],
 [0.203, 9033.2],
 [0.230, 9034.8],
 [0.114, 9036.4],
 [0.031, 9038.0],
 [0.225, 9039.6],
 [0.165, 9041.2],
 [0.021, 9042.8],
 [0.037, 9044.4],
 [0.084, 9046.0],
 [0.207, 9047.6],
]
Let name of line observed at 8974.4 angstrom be [O III]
